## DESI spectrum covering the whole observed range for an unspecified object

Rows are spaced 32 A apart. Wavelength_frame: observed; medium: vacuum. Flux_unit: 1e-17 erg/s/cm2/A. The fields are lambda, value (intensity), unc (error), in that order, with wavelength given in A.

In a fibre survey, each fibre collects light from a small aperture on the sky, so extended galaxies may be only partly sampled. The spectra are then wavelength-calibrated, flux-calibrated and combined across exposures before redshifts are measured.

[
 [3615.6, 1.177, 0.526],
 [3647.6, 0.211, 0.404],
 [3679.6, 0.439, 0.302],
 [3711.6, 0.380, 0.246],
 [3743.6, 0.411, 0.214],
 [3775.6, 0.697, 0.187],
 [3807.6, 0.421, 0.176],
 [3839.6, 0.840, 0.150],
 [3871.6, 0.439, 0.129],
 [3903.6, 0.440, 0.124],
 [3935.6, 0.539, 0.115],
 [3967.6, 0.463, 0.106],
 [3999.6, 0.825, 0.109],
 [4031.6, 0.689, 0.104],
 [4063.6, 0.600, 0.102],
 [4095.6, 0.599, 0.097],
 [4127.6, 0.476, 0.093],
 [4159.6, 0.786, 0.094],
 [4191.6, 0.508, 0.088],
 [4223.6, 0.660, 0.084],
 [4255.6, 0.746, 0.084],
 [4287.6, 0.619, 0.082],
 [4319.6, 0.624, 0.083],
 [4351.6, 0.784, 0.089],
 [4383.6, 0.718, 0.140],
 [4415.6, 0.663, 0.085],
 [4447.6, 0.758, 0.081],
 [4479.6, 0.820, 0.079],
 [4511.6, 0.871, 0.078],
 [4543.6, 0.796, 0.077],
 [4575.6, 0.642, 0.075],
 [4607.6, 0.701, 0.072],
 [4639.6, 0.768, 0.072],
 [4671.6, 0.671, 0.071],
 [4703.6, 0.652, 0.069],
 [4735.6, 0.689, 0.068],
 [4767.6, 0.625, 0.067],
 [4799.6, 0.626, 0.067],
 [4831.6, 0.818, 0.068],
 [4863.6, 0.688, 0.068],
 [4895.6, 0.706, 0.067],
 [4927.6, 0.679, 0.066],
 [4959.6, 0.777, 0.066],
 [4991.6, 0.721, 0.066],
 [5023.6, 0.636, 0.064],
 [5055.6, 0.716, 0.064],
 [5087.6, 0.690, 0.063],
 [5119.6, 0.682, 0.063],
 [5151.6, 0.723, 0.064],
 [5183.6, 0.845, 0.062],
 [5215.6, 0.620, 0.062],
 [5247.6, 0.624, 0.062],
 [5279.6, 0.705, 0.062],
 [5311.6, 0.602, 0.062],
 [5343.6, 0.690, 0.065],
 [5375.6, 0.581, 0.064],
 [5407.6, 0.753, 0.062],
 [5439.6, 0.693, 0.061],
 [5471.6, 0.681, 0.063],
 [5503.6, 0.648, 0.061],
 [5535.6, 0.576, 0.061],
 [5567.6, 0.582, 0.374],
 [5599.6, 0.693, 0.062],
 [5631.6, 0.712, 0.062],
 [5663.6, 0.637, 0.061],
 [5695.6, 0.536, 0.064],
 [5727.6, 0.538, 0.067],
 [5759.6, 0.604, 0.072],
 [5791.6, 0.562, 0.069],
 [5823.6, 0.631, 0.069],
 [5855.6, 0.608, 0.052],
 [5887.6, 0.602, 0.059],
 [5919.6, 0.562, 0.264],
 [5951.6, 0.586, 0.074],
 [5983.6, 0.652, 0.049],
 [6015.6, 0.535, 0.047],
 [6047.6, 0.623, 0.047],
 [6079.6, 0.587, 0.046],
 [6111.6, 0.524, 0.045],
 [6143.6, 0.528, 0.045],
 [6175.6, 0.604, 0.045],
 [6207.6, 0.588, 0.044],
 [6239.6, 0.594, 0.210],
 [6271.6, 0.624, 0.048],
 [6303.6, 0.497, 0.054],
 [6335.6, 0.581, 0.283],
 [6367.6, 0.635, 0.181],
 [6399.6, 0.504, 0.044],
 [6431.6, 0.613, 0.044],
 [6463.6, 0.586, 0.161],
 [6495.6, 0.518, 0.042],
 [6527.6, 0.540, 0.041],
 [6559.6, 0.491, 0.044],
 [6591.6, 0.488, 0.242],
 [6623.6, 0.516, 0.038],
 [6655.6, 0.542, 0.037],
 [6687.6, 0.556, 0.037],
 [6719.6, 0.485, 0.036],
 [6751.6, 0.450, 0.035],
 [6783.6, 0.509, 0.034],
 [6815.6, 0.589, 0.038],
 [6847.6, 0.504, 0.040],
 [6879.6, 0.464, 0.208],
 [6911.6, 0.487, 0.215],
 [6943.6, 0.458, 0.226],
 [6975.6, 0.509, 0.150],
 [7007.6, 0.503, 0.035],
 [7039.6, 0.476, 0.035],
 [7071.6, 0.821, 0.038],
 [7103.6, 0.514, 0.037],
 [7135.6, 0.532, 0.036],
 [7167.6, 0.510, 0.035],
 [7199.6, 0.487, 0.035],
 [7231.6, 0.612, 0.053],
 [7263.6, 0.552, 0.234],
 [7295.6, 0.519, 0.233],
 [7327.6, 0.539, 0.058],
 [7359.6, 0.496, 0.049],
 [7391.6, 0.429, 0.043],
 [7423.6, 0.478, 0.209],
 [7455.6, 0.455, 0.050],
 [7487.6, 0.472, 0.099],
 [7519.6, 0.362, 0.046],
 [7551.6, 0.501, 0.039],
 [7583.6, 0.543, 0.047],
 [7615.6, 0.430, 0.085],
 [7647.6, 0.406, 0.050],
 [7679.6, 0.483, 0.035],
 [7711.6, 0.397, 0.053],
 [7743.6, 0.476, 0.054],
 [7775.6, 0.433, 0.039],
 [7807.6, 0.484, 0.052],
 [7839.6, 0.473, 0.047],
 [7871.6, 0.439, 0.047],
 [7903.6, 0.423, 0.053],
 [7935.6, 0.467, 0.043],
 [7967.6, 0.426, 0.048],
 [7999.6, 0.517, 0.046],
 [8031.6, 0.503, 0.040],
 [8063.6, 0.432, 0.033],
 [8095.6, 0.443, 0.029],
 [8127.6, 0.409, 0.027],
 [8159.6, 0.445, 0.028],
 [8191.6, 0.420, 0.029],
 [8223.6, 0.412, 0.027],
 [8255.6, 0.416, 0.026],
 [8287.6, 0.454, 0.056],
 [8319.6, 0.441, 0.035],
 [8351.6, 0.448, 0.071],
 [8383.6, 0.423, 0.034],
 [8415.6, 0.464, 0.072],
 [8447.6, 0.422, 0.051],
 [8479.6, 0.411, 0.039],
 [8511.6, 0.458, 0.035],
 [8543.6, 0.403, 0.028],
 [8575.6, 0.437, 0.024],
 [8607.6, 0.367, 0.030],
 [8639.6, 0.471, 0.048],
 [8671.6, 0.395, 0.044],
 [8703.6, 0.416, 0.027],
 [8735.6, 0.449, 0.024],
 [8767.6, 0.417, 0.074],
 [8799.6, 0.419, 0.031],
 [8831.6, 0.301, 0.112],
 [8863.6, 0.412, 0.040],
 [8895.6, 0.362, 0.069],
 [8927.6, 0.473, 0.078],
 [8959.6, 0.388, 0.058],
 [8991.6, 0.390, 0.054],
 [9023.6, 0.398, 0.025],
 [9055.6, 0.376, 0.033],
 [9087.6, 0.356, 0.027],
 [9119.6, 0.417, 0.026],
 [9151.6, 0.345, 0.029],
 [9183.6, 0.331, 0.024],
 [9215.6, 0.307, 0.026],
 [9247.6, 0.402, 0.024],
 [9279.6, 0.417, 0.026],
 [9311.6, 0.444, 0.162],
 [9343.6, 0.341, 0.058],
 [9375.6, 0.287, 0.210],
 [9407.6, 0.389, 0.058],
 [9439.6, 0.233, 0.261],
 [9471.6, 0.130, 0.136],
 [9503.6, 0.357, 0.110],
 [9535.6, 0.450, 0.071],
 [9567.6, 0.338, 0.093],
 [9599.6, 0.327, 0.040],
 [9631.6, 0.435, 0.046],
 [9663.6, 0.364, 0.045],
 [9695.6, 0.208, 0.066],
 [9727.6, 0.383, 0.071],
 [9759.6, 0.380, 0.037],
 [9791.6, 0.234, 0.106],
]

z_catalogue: 0.077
